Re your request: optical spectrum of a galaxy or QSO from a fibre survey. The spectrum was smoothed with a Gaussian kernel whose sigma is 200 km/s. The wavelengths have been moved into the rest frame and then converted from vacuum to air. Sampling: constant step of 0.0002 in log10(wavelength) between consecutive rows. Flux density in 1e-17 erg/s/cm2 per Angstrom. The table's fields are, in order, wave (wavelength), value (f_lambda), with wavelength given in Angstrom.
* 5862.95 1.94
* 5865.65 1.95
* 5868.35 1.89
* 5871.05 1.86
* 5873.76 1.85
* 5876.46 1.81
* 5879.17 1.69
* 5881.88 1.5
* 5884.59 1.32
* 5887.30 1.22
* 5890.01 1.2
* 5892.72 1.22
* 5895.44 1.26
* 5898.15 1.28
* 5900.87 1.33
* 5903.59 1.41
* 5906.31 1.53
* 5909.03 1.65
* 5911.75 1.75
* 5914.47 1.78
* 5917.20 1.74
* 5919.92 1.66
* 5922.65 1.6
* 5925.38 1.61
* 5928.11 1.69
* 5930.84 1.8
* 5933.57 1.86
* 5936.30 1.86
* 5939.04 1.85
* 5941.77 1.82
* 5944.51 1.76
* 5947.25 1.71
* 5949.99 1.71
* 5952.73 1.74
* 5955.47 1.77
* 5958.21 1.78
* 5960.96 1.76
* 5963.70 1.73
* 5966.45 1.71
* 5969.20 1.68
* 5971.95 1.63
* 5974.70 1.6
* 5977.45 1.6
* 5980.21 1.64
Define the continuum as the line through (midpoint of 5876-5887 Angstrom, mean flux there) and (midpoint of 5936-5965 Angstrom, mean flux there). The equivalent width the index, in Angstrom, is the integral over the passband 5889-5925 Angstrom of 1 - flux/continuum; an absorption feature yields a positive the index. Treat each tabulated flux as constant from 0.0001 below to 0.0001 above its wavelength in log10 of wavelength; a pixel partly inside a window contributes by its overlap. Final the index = 2.7 Angstrom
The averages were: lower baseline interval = 1.53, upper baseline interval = 1.77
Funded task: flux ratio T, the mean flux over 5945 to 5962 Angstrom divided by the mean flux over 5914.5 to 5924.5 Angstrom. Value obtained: 1.0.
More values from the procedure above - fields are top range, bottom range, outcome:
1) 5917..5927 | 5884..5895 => 1.33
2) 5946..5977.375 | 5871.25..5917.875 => 1.13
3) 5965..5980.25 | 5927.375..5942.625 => 0.90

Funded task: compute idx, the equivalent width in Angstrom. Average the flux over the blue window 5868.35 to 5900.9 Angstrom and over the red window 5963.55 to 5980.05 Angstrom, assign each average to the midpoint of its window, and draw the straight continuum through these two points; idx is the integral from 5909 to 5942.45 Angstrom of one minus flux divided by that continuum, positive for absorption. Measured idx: -3.9 Angstrom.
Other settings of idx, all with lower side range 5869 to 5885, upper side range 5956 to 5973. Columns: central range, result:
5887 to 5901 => 3.8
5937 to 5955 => -0.6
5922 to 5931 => 0.2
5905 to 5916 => 0.2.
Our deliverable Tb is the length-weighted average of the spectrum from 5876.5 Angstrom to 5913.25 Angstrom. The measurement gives 1.43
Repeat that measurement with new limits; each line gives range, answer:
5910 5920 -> 1.74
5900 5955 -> 1.7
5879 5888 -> 1.41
